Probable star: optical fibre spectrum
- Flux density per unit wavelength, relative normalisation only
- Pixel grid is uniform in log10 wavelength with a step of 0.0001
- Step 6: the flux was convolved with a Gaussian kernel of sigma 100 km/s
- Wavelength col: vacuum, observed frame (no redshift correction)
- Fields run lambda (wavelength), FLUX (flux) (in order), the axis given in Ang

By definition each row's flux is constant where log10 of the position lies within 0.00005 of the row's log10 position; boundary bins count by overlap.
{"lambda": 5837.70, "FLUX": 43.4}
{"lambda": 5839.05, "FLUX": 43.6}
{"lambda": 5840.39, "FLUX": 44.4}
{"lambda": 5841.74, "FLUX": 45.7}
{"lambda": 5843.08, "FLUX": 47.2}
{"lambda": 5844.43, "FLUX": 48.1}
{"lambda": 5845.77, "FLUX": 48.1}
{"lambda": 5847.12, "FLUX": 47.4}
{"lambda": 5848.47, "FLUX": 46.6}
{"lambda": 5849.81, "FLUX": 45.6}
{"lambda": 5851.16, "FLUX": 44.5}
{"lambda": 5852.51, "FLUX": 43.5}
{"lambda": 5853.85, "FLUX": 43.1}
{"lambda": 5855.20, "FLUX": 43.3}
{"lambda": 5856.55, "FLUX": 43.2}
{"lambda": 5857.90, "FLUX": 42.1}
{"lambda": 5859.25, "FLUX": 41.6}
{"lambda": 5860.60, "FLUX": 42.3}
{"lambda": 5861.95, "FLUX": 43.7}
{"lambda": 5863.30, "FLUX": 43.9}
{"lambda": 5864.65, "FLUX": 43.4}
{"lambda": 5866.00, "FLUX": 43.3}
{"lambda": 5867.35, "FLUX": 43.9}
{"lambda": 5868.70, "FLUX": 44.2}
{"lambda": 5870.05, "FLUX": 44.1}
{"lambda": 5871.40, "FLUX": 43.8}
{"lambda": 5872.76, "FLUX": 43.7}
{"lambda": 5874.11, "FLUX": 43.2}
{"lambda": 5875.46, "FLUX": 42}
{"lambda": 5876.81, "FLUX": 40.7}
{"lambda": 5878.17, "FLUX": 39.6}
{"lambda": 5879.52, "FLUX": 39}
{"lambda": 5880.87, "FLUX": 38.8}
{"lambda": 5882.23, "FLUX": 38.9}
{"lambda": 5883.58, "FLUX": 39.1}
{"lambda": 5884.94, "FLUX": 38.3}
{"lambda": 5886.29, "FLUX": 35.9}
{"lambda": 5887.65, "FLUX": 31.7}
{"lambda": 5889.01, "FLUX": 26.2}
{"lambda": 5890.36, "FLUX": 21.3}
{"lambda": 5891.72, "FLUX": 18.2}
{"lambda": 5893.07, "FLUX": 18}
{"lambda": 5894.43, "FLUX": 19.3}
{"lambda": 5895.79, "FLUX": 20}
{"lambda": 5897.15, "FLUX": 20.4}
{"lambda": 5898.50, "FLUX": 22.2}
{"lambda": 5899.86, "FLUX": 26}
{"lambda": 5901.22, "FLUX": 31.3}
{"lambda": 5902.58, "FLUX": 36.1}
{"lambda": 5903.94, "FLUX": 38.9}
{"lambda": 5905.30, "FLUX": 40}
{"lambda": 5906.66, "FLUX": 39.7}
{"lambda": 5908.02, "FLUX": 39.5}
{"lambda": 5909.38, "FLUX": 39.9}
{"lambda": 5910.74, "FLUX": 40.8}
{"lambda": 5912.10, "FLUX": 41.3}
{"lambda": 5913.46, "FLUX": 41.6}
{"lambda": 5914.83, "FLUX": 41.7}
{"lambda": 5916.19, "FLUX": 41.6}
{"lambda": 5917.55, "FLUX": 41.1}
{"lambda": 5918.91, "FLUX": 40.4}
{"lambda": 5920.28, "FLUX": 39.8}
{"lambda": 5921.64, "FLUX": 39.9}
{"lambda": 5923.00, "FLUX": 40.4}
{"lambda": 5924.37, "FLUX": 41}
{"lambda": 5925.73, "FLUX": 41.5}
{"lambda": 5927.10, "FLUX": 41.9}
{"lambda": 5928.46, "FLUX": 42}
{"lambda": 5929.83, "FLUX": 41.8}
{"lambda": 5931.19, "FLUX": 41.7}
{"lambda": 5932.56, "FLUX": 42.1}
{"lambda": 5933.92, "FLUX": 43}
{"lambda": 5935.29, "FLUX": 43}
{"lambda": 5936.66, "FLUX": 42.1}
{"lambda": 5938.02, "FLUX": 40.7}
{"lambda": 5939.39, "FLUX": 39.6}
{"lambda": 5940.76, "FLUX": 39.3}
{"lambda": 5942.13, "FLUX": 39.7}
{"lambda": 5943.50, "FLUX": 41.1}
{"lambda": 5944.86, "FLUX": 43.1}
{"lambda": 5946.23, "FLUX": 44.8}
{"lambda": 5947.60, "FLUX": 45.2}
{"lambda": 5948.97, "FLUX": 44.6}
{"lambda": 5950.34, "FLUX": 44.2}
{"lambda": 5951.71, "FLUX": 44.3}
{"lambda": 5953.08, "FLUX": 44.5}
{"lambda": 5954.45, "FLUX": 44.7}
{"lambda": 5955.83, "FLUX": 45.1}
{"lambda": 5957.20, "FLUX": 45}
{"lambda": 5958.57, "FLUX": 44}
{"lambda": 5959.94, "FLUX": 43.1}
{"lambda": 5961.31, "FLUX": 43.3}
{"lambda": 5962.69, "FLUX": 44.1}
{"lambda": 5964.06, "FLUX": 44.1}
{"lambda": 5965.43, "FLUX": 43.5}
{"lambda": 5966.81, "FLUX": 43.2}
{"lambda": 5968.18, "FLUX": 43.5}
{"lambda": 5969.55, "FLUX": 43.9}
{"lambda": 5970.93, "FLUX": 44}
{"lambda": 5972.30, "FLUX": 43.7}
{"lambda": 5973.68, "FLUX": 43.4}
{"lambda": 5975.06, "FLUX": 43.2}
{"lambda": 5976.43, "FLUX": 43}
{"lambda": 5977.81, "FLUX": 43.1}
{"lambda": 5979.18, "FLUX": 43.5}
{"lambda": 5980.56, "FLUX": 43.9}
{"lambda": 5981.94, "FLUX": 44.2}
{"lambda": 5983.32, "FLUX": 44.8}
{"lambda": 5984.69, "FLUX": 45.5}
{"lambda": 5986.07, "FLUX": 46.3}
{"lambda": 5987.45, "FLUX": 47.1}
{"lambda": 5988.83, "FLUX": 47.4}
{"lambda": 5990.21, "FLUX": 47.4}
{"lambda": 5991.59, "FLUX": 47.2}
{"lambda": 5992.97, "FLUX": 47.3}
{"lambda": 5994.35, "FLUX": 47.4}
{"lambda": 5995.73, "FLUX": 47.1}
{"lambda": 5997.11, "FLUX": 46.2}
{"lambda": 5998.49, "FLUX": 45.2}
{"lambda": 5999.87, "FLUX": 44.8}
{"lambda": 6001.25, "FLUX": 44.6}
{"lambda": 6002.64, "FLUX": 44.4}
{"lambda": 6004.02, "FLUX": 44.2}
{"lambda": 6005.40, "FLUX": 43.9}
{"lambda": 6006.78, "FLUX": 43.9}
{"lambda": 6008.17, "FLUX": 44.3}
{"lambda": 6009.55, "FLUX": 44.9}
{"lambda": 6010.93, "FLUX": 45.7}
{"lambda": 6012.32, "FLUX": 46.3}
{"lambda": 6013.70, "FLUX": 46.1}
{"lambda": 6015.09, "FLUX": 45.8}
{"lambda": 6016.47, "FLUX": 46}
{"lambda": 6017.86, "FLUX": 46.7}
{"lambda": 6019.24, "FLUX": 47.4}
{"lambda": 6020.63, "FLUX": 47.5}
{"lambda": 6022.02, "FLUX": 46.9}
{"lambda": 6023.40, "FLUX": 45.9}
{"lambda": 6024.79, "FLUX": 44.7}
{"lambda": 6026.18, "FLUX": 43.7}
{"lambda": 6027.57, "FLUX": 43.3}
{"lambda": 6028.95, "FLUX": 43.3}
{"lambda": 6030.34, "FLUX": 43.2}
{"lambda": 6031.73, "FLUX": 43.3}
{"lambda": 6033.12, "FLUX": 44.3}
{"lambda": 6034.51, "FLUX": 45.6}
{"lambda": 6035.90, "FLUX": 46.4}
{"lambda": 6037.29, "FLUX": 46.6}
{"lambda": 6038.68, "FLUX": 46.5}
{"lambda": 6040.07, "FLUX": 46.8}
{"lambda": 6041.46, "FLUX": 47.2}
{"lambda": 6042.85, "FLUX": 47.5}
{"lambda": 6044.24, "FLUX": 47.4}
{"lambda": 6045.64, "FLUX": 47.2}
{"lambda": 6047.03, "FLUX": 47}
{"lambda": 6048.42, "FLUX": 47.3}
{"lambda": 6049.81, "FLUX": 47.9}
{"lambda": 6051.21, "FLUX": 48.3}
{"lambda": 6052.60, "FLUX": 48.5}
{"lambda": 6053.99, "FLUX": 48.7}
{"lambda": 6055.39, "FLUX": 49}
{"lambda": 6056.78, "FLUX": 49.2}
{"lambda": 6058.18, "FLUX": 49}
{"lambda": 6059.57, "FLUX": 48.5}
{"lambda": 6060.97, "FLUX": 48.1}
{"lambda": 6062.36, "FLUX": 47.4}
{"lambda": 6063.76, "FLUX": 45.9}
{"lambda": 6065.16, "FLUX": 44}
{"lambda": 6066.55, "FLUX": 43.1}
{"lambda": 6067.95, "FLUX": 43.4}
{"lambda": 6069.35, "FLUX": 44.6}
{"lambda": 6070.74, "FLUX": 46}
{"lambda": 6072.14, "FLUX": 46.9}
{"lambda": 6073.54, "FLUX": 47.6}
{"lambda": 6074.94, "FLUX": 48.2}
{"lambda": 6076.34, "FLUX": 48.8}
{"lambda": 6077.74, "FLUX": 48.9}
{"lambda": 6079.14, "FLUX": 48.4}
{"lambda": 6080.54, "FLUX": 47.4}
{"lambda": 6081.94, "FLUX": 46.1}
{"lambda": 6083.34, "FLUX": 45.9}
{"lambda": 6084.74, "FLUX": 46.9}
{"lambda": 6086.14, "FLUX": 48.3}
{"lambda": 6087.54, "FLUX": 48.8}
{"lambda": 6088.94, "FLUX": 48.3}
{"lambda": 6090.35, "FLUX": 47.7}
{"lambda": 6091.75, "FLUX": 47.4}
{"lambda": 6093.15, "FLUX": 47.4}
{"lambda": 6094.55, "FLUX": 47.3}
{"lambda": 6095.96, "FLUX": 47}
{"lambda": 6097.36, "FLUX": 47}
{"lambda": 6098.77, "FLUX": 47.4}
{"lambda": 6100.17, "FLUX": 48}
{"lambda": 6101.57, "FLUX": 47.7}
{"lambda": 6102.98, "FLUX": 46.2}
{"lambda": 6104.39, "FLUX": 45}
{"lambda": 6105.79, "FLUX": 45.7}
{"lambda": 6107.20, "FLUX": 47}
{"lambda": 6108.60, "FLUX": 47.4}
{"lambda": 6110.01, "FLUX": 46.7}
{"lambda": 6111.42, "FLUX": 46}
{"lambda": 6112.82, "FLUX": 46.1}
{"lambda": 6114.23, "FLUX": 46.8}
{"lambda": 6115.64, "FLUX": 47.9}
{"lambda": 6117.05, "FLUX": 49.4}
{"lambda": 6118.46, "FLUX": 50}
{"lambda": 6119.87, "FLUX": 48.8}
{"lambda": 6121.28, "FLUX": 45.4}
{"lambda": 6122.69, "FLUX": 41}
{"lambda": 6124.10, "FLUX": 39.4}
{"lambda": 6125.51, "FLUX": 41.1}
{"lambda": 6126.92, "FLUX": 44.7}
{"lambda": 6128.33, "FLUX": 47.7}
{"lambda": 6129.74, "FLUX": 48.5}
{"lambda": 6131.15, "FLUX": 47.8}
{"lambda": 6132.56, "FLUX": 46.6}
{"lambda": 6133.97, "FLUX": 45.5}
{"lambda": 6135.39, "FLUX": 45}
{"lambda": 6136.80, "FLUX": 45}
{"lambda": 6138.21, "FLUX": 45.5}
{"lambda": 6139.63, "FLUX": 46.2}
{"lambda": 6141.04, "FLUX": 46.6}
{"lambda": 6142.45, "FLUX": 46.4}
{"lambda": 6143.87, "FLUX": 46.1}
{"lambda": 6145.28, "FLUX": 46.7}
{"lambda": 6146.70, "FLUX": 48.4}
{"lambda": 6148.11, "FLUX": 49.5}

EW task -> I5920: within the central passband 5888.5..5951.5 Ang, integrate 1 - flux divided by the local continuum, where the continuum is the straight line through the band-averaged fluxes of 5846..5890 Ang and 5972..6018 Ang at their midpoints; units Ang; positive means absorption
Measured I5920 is 8.59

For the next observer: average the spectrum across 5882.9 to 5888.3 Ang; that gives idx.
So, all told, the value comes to 36.3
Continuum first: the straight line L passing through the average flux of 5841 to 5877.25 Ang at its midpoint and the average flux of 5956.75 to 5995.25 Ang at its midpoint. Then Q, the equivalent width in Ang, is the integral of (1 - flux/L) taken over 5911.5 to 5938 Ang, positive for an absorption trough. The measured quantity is 1.79 Ang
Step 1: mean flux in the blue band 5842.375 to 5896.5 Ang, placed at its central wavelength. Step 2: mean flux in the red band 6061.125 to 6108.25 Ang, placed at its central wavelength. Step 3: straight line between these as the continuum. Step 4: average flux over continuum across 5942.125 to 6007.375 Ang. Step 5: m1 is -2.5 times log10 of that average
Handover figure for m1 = -0.039 mag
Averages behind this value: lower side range 39.2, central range 44.6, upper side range 46.9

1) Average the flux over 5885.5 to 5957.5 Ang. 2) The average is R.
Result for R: 37.7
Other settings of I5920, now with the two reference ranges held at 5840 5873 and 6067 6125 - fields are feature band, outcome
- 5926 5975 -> 2.49 Ang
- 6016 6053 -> 0.03 Ang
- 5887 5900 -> 6.57 Ang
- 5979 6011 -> 0.21 Ang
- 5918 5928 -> 0.96 Ang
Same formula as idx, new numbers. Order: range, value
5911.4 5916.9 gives 41.5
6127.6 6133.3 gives 47.7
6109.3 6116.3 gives 46.7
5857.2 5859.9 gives 41.8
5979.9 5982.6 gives 44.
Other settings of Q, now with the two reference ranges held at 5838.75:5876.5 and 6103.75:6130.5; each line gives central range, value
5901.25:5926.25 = 2.57 Ang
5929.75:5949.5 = 1.19 Ang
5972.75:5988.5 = 0.24 Ang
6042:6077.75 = -1.23 Ang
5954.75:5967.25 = 0.28 Ang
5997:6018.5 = 0.06 Ang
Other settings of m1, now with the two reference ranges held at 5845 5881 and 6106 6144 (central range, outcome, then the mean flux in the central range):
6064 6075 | 0.00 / 45.3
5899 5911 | 0.20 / 36.5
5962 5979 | 0.02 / 43.6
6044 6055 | -0.06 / 47.8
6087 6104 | -0.04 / 47.4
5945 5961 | 0.00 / 44.4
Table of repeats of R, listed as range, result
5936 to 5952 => 42.4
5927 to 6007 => 44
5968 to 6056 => 45.7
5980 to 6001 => 46.1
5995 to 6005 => 45.2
